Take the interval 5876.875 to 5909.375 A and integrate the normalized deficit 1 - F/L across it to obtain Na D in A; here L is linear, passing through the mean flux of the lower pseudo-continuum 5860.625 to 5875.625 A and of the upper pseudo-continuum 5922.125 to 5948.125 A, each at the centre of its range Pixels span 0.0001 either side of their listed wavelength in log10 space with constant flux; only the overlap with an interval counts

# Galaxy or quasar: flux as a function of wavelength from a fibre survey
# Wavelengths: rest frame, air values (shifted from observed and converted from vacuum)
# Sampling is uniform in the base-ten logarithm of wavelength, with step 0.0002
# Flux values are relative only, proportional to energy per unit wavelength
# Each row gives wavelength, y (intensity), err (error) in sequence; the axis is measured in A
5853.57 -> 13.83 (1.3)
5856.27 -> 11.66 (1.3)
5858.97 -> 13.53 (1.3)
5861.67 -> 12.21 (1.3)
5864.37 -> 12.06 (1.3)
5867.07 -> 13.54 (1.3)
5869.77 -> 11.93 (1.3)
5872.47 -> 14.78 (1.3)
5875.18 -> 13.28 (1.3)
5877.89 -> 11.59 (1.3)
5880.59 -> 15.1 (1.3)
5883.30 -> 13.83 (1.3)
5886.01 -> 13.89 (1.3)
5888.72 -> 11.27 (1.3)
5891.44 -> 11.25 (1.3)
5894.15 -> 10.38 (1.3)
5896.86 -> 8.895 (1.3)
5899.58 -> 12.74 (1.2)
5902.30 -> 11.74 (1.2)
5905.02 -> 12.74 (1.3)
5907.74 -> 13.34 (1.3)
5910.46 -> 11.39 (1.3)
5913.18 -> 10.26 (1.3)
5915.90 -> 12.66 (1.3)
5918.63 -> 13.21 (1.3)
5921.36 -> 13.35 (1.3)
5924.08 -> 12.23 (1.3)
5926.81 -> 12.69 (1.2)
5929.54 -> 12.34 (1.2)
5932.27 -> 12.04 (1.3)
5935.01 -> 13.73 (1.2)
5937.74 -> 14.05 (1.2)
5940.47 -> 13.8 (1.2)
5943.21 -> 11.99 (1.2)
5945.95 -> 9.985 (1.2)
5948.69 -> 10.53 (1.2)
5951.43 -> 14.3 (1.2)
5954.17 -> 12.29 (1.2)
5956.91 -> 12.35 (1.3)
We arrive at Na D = 1.4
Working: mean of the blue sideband 13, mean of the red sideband 12.5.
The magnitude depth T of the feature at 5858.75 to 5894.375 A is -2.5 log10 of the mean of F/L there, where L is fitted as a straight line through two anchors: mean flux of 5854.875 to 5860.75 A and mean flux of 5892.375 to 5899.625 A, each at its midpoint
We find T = -0.12 mag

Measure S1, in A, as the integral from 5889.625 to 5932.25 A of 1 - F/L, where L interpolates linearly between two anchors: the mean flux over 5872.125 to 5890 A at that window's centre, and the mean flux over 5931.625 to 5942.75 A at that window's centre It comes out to 4.5 A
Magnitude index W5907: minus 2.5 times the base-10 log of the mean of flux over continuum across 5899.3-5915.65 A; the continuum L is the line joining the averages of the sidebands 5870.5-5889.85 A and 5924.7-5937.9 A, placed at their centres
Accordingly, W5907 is 0.09 mag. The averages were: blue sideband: 13.4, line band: 12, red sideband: 12.8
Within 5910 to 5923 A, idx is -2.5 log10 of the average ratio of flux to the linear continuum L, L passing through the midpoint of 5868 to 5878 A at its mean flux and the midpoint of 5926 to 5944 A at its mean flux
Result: 0.07 mag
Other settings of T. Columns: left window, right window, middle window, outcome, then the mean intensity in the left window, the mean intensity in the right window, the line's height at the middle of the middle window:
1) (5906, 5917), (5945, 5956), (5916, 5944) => -0.09 mag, 11.9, 11.9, 11.9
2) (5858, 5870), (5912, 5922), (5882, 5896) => 0.05 mag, 12.7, 12.3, 12.5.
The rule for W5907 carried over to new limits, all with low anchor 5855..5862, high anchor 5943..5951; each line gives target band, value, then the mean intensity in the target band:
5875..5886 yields -0.12 mag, 13.5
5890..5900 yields 0.12 mag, 10.6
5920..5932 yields -0.11 mag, 12.6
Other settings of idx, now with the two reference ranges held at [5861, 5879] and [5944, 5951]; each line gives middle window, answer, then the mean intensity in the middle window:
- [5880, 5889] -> -0.10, 13.7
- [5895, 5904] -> 0.09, 11.1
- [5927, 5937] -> -0.13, 12.8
